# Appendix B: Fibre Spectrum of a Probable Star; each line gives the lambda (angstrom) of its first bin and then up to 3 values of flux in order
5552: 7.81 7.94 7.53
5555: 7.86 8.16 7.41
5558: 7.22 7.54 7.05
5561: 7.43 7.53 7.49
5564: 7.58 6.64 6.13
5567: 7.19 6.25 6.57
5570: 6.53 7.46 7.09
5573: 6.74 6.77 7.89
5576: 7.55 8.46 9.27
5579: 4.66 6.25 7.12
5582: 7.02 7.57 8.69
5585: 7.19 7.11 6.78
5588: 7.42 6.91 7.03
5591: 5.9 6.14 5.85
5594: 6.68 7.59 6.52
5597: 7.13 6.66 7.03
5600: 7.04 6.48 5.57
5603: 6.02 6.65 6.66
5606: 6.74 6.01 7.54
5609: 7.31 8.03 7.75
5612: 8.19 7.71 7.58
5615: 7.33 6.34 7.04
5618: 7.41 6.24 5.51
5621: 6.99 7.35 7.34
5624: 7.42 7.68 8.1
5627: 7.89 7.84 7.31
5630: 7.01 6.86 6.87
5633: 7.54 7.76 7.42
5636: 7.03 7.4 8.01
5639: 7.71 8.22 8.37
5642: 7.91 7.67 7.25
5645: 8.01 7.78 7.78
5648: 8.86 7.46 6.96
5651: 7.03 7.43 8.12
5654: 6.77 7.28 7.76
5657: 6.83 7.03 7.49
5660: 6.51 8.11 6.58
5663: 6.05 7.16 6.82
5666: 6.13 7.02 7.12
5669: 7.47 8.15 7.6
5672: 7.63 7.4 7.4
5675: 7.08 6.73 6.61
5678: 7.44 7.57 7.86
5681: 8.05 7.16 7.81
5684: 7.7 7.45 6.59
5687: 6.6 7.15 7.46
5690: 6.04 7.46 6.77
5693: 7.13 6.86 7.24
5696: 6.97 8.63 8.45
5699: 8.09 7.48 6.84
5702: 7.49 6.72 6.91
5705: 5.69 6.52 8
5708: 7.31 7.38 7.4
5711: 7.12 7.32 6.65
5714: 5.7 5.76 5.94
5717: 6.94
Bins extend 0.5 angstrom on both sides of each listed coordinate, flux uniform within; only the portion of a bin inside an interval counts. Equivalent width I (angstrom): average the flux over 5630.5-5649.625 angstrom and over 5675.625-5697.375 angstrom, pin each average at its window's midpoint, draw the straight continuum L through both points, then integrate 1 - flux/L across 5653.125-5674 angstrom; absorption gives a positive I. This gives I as 0.8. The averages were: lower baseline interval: 7.67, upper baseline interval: 7.23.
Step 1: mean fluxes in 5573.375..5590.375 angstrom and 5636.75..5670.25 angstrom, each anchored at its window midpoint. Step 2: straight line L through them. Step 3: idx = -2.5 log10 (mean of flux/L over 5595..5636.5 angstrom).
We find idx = 0.04 mag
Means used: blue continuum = 7.27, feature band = 7.1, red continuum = 7.41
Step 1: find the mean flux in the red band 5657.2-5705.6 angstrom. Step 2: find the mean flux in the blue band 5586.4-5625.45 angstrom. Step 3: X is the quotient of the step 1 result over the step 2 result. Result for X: 1.0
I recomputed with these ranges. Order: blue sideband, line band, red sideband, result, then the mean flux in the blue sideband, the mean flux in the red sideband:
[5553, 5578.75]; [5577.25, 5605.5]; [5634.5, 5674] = 2.0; 7.32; 7.42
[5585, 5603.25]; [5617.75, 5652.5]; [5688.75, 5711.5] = -2.9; 6.68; 7.21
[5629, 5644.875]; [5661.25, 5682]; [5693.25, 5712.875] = 0.5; 7.54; 7.27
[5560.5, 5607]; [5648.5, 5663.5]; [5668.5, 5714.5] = -0.1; 6.92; 7.24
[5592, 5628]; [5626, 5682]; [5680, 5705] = -2.0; 7.01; 7.27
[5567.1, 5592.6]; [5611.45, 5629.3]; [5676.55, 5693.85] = -0.4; 7.05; 7.22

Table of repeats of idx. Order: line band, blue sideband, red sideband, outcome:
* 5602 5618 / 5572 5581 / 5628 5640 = 0.04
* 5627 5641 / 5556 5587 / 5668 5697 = -0.04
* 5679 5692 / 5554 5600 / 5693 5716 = -0.03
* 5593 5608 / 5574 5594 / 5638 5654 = 0.10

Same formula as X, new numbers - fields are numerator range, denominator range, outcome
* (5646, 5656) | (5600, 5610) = 1.13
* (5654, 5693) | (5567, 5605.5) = 1.04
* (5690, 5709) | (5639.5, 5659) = 0.95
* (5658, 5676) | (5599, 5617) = 1.02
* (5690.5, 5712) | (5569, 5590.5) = 1.01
